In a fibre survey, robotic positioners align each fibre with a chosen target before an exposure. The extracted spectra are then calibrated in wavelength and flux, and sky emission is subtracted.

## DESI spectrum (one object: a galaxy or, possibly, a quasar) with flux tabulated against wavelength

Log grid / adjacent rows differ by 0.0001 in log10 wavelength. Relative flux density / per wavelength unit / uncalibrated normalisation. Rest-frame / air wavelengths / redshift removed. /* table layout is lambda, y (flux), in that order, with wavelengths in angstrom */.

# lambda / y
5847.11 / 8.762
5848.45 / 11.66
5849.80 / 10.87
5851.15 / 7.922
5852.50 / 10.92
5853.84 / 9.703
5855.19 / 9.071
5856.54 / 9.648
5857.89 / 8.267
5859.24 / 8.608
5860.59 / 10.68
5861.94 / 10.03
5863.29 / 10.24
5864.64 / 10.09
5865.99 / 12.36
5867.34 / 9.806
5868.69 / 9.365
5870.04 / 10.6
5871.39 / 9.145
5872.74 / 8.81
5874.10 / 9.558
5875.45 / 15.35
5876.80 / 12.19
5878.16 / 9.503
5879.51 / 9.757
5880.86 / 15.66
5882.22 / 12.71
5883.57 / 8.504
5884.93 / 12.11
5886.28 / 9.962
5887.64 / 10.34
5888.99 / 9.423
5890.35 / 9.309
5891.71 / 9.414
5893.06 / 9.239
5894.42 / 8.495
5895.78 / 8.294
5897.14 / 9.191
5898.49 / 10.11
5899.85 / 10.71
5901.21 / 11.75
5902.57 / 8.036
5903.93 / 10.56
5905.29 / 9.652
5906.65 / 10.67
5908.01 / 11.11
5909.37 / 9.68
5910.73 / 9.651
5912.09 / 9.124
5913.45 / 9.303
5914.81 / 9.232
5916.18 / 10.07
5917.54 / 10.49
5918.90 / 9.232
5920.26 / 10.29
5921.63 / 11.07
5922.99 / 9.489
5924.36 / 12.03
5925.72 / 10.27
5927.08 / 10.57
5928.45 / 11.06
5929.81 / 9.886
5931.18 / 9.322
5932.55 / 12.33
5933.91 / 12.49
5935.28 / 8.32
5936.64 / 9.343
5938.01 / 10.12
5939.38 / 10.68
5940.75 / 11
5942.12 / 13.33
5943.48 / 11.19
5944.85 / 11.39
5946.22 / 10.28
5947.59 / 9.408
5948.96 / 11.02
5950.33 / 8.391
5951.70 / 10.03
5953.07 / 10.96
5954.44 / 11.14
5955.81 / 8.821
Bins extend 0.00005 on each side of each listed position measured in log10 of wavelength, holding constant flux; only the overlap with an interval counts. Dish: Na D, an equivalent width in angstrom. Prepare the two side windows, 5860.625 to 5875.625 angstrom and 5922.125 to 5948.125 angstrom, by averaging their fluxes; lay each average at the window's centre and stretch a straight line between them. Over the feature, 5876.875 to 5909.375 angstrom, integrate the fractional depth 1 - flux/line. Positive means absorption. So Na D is 0.7 angstrom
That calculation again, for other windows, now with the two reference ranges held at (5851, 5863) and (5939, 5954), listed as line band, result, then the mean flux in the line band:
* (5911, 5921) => 0.6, 9.68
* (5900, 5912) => 0.1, 10.1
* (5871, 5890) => -2.1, 10.9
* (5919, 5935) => -0.4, 10.7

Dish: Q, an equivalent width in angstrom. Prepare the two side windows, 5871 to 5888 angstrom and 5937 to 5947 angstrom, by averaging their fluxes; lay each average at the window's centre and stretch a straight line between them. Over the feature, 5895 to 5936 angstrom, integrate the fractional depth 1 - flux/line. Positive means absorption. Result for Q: 3.5 angstrom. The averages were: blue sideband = 11.1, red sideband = 11.1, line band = 10.1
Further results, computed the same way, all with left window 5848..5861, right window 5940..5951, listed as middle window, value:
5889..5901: 0.84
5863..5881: -1.59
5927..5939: 0.25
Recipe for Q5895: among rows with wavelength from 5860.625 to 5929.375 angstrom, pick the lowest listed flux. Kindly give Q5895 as 8.036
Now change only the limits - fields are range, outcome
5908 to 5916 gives 9.124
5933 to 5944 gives 8.32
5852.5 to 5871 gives 8.267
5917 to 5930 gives 9.232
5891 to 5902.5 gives 8.294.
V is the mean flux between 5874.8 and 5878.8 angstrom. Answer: 12.3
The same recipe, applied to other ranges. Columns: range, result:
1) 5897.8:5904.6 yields 10.2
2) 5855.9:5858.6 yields 8.94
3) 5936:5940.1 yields 10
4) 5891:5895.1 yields 9.05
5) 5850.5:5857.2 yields 9.46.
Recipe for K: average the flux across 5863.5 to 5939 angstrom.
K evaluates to 10.3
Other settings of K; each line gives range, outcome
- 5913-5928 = 10.2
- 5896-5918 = 9.92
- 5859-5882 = 10.8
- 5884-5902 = 9.84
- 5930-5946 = 10.8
